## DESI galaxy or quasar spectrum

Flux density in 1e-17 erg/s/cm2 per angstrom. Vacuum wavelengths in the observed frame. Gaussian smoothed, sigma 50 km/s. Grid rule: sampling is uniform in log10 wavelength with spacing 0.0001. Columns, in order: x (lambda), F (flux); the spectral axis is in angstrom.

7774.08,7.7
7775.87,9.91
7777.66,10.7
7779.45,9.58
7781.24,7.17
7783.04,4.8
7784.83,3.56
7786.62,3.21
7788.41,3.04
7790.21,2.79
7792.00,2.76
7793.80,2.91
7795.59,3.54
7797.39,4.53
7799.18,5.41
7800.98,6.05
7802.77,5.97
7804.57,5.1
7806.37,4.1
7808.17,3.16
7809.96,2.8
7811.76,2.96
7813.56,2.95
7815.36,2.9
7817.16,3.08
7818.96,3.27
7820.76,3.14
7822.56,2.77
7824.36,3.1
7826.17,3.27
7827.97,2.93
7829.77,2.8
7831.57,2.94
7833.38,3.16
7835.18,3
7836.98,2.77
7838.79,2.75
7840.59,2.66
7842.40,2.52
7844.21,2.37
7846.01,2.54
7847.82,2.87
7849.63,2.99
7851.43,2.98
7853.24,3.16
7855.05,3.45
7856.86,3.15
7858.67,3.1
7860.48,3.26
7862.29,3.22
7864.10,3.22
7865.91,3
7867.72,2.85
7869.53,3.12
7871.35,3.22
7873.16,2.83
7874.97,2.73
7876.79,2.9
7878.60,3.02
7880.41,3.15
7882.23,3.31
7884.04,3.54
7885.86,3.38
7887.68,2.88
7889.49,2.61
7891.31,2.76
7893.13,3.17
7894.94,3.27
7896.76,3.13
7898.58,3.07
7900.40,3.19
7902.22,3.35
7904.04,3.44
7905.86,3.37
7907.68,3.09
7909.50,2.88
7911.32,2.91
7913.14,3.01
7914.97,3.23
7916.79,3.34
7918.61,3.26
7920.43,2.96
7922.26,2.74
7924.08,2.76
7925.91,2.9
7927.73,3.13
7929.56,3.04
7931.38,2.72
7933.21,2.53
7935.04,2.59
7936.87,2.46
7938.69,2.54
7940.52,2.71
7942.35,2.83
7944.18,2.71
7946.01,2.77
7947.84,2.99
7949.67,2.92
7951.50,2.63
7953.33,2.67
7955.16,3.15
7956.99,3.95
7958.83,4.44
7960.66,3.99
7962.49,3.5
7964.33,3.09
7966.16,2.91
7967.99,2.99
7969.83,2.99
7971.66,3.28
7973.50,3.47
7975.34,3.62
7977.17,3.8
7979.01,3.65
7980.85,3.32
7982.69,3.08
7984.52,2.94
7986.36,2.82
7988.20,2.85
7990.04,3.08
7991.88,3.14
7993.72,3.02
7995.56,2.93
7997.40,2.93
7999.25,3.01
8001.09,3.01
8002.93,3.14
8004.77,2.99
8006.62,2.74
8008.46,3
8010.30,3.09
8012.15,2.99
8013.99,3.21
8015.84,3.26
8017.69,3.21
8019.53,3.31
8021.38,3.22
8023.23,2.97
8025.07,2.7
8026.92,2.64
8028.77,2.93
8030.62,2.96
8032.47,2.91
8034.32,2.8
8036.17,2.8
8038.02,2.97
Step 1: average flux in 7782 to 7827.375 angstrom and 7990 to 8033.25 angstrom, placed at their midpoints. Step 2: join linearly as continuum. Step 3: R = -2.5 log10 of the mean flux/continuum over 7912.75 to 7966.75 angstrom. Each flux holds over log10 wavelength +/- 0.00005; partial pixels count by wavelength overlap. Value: 0.075 mag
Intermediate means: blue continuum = 3.65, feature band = 3.02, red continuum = 3.02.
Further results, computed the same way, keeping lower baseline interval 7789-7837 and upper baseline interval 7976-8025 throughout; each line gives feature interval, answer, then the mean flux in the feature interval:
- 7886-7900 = 0.11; 3.01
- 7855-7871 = 0.08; 3.14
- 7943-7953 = 0.15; 2.8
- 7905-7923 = 0.07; 3.08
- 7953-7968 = -0.09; 3.47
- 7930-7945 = 0.22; 2.65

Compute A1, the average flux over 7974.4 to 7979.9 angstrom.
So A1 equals 3.69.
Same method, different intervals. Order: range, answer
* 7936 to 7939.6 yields 2.51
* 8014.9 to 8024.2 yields 3.19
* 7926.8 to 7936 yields 2.8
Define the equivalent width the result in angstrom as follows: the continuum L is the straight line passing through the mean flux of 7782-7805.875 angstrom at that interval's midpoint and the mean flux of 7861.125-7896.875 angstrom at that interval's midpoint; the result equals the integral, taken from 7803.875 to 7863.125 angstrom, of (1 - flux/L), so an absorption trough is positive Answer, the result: 9.4 angstrom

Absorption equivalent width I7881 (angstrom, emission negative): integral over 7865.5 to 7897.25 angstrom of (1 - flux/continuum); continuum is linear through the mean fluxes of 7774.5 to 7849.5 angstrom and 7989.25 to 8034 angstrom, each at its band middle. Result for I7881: 5.1 angstrom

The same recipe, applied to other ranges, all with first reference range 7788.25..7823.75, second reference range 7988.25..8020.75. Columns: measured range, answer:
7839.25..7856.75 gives 3.41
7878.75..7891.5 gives 1.20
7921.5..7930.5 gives 1.05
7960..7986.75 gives -1.23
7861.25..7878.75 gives 2.32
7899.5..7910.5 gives 0.48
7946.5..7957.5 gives 0.72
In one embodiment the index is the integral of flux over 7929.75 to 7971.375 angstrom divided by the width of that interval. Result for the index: 3.01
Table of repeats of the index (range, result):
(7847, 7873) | 3.11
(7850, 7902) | 3.1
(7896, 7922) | 3.15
